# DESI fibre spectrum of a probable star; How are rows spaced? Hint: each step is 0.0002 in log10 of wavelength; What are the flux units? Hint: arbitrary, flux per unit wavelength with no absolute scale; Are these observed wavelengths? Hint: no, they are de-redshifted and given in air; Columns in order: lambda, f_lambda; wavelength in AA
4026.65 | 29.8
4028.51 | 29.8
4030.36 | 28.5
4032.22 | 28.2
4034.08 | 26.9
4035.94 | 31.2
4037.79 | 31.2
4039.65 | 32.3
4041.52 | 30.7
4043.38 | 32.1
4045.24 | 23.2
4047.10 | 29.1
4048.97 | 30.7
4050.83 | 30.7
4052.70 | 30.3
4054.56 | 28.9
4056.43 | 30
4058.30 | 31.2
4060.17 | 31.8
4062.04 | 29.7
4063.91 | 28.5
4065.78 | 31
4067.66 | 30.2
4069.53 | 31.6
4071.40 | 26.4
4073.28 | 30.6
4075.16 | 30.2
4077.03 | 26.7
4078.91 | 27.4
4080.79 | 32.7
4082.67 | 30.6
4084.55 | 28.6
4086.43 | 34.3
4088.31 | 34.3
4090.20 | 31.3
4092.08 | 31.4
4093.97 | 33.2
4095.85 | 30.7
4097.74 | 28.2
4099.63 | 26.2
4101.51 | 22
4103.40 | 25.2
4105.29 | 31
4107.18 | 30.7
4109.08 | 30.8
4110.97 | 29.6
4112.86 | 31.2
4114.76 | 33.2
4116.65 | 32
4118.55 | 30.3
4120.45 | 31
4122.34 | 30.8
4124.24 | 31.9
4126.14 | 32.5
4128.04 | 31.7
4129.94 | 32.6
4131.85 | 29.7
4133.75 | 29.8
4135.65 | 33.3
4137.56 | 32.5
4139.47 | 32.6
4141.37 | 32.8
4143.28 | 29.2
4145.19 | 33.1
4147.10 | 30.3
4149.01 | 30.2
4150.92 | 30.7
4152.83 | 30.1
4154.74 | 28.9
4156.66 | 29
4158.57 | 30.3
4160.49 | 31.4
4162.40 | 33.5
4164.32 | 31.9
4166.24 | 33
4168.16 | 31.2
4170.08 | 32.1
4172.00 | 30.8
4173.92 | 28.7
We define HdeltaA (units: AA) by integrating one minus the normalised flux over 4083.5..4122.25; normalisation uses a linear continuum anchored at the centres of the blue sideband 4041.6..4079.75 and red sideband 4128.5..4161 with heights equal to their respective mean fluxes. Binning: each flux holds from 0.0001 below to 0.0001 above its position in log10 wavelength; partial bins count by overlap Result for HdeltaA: 0.0 AA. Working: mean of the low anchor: 29.6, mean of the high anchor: 31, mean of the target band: 30.3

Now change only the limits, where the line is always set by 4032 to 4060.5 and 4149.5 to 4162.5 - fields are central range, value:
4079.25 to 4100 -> -0.7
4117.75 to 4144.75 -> -1.1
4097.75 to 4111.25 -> 1.0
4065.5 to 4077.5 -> 0.2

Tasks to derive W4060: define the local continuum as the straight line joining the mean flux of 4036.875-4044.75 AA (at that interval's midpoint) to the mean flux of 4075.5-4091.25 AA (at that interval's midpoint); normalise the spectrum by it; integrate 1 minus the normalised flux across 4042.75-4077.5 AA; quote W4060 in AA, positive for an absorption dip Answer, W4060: 1.44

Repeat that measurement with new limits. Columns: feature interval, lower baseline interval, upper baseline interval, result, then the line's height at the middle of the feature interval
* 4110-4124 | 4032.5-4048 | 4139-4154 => -0.3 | 30.6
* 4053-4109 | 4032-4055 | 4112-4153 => 1.1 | 30.5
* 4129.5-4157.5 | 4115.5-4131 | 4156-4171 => 0.6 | 31.6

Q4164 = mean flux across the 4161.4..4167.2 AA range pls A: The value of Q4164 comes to 32.8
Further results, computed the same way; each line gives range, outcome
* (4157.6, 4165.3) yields 31.8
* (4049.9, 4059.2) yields 30.2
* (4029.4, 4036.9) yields 28.7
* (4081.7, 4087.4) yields 31.2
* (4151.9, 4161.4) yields 29.9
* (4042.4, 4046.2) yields 27.8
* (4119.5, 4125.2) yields 31.3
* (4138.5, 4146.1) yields 31.9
